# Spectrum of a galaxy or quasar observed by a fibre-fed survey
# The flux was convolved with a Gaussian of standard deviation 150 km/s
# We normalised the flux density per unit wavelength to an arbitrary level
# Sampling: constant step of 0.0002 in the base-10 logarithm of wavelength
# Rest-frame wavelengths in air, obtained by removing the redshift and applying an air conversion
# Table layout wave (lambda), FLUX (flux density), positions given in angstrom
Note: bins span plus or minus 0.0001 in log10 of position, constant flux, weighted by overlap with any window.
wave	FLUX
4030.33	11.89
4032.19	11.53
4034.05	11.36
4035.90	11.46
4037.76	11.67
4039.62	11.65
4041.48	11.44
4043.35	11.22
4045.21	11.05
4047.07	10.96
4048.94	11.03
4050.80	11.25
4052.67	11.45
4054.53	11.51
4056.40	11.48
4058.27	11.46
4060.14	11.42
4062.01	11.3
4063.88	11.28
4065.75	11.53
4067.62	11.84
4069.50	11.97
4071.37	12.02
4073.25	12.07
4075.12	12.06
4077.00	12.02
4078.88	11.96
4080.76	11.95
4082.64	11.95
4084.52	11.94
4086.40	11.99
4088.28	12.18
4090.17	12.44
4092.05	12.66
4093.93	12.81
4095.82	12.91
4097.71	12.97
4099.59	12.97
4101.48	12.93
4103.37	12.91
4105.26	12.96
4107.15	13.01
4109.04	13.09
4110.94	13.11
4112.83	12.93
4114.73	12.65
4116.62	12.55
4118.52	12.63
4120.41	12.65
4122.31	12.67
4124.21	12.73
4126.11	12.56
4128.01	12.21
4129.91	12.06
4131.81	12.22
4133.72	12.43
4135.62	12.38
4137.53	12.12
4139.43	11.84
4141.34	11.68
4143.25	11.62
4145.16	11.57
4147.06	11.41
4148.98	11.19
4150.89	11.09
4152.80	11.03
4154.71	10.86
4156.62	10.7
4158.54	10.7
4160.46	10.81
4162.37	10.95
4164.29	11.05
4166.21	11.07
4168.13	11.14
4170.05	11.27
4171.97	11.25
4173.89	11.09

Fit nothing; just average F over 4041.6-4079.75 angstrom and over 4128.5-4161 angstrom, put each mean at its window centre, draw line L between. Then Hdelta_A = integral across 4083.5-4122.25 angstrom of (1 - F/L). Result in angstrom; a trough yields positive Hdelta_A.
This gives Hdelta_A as -3.96 angstrom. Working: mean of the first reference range 11.5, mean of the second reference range 11.5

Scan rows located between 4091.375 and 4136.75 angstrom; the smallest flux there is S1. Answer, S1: 12.06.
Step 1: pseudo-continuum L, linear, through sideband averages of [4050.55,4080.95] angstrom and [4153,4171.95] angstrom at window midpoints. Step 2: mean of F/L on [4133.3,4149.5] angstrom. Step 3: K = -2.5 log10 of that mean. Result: -0.06 mag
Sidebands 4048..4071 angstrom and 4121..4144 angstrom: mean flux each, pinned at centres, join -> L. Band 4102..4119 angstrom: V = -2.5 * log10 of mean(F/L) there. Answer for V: -0.08 mag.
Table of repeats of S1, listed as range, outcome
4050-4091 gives 11.25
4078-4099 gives 11.94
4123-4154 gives 11.03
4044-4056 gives 10.96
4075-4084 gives 11.95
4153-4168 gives 10.7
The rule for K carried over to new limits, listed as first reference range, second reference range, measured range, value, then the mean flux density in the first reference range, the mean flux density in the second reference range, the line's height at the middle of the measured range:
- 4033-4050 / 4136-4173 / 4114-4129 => -0.12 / 11.3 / 11.2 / 11.3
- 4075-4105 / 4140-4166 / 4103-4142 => -0.07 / 12.4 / 11.1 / 11.8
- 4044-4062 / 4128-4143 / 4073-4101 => -0.07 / 11.3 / 12.1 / 11.6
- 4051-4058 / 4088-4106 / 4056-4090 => 0.02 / 11.5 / 12.8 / 12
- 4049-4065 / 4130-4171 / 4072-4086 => -0.06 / 11.4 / 11.4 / 11.4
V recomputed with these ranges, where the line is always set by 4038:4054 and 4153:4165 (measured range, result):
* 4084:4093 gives -0.11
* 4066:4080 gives -0.07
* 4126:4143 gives -0.11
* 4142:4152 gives -0.05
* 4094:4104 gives -0.17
